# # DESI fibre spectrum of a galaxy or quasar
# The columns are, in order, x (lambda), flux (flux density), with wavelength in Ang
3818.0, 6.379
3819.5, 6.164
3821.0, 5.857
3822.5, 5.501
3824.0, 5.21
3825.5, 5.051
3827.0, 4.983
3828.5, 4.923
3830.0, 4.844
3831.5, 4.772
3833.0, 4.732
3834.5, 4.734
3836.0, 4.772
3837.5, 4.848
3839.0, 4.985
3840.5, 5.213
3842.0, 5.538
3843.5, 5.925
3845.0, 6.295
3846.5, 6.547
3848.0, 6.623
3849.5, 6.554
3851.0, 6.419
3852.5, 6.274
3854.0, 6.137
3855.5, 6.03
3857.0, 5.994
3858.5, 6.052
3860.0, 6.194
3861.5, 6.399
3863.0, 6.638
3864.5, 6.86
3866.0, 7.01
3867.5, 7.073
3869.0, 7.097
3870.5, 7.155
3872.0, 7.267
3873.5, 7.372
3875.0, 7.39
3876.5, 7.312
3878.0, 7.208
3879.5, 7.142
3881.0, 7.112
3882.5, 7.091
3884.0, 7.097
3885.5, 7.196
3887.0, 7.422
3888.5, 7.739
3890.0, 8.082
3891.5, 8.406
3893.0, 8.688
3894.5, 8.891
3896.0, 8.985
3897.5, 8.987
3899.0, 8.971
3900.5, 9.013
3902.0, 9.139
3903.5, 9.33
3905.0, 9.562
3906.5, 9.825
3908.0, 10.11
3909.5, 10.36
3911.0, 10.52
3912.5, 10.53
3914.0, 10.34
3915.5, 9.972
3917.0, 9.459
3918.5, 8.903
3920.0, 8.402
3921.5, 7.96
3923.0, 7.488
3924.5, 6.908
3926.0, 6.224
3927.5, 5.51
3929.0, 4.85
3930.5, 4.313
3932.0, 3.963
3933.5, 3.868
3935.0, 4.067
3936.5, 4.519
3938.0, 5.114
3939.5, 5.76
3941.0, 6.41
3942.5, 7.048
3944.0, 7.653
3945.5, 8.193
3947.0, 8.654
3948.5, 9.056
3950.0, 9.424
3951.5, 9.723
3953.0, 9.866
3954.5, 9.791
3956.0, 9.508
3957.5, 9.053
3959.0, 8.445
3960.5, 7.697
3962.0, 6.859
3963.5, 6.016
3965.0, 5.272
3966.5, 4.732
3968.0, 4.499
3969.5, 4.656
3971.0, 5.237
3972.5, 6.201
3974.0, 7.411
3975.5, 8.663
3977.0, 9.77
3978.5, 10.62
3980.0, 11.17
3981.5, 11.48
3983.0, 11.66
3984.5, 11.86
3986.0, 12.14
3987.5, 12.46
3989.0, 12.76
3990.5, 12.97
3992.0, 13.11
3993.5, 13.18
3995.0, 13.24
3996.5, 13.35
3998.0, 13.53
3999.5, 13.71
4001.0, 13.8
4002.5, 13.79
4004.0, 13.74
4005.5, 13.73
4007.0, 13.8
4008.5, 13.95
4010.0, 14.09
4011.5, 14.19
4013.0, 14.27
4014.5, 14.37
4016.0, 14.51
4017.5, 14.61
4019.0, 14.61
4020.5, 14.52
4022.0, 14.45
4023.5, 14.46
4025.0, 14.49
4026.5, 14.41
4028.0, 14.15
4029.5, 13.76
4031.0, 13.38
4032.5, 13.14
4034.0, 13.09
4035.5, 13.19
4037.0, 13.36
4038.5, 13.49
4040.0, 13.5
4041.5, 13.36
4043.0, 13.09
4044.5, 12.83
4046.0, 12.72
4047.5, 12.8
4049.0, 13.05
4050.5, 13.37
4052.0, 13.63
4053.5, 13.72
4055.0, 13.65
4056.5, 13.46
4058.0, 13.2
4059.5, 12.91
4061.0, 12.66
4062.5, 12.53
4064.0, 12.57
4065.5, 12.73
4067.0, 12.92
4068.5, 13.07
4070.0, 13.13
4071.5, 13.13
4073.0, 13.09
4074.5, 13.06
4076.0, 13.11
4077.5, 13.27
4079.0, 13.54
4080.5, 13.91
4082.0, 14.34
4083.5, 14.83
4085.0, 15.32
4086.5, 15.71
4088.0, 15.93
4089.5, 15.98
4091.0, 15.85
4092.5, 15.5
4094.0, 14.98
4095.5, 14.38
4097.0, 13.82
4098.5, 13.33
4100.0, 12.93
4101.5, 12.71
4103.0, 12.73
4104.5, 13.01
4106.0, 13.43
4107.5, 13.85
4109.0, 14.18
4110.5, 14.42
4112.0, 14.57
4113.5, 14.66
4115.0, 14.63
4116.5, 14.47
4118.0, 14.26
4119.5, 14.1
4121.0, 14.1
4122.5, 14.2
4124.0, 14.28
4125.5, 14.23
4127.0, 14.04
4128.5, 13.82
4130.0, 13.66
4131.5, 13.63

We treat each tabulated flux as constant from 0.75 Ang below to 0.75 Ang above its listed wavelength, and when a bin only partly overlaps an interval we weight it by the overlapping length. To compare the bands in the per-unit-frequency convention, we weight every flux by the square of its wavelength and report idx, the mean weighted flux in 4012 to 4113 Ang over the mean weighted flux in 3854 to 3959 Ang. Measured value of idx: 1.93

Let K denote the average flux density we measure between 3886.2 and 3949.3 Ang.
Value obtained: 7.84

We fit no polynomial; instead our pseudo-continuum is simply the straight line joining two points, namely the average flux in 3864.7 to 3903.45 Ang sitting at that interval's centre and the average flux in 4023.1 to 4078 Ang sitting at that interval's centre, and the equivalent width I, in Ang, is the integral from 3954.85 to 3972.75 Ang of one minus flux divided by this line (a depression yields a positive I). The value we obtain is 6.5 Ang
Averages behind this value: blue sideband 7.81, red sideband 13.3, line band 6.6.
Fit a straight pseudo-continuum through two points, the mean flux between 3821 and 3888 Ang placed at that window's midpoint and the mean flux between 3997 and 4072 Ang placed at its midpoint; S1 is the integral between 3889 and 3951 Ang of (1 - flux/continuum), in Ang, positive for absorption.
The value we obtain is 6.0 Ang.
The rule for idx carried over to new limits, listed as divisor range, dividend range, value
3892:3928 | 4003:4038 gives 1.66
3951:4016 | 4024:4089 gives 1.30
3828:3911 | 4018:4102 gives 2.12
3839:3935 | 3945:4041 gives 1.64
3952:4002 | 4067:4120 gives 1.51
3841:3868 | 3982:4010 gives 2.23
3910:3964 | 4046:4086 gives 1.88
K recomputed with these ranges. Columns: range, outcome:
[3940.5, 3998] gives 9.27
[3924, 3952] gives 6.35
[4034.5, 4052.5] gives 13.2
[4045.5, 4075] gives 13.1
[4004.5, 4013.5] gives 14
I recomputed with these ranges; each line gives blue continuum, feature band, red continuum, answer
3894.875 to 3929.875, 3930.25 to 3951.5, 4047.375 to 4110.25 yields 7.0 Ang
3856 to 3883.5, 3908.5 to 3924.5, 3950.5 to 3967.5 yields -4.1 Ang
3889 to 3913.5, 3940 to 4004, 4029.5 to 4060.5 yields 9.5 Ang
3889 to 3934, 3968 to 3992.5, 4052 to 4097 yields 1.8 Ang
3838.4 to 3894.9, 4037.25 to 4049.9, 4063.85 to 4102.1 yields -0.4 Ang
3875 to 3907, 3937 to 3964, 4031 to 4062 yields 5.7 Ang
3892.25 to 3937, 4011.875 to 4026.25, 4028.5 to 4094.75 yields -2.9 Ang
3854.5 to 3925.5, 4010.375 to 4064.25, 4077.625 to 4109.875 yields -4.7 Ang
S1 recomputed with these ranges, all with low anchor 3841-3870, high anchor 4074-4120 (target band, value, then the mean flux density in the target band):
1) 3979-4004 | -4.5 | 12.8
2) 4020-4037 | -2.7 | 13.9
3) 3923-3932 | 3.2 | 5.59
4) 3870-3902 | -2.0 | 7.87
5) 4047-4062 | -0.5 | 13.2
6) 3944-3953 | 0.4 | 8.97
